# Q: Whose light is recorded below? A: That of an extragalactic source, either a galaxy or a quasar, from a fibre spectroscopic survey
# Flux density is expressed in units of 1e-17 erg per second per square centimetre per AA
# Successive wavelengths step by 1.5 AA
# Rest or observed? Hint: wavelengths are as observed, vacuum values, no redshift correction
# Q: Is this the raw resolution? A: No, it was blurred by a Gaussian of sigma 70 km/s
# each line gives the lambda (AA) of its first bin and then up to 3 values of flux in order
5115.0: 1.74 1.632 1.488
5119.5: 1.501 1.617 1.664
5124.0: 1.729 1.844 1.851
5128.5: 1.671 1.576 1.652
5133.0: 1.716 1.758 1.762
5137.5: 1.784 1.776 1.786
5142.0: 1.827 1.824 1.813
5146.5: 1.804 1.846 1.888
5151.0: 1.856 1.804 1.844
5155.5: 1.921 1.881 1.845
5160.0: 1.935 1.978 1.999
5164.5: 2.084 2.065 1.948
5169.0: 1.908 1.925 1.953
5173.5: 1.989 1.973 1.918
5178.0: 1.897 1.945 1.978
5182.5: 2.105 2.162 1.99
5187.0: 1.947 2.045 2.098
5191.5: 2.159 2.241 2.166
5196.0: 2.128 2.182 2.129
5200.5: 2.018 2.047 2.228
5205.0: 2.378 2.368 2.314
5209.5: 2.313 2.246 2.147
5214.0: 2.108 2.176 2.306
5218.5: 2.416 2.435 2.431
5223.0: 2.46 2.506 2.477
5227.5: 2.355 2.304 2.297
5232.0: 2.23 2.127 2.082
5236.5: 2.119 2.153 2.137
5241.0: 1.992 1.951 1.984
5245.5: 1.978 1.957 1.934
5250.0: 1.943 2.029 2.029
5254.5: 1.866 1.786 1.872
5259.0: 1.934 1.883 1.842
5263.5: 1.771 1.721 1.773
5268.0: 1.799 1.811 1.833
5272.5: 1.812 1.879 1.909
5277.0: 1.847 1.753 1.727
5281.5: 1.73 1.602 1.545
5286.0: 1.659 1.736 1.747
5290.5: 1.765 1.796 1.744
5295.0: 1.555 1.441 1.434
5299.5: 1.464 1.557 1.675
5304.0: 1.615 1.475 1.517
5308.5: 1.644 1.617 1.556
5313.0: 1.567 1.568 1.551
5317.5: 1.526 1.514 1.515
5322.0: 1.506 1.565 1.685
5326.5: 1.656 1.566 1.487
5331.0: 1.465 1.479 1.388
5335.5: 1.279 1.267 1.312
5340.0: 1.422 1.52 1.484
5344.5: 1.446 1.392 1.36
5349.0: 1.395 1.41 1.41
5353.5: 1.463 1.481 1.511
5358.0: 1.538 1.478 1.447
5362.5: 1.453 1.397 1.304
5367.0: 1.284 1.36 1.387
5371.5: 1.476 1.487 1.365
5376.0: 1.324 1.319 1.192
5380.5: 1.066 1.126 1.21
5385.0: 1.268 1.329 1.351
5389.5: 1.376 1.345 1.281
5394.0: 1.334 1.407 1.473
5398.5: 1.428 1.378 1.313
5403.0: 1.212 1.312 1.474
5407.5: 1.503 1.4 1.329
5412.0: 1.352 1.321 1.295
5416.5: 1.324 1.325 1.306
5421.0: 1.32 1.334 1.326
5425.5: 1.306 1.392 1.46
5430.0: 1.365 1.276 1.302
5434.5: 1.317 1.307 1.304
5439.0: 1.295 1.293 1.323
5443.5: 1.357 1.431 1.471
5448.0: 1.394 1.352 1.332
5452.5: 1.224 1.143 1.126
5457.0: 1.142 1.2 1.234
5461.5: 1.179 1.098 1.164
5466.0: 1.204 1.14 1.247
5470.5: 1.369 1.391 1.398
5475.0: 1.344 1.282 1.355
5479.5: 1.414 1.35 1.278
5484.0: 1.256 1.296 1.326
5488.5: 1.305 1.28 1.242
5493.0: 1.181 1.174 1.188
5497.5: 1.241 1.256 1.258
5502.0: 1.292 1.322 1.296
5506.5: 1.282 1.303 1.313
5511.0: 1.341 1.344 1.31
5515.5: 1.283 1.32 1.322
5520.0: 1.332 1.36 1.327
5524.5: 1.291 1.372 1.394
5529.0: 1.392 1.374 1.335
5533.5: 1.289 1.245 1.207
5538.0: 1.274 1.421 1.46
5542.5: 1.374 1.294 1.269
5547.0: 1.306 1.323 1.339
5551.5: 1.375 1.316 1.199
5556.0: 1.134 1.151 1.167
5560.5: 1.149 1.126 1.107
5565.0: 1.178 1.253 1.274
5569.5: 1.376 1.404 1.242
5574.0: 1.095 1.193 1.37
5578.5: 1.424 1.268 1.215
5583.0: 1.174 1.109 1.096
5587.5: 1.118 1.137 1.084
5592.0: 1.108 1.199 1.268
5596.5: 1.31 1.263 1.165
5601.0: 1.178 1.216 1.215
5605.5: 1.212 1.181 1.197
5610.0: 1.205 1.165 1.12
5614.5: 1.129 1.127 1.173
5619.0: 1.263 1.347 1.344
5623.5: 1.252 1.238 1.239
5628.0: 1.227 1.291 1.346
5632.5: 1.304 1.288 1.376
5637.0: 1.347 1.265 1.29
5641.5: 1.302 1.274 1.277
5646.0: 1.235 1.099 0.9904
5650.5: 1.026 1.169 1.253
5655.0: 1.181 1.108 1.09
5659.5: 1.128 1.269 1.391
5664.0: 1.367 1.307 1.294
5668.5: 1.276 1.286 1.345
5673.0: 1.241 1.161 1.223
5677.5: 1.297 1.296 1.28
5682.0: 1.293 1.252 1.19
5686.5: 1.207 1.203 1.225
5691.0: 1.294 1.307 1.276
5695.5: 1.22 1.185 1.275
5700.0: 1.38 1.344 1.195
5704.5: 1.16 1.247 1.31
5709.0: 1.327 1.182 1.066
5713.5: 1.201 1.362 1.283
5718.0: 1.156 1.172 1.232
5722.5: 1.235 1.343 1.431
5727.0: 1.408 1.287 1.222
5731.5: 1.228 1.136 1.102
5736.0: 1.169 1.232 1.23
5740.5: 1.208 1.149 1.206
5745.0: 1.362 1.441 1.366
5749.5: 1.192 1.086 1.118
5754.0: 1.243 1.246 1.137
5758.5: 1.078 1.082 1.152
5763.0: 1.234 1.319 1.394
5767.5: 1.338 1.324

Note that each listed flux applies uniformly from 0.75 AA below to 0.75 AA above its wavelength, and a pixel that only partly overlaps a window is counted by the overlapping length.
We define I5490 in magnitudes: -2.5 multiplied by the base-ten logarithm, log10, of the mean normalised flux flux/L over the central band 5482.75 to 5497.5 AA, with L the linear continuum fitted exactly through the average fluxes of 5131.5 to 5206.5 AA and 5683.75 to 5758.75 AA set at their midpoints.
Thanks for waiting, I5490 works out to 0.23 mag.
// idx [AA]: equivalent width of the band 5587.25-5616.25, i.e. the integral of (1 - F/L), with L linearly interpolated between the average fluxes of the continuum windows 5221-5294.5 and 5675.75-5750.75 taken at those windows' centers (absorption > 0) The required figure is 4.9 AA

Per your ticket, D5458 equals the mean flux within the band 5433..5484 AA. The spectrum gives 1.29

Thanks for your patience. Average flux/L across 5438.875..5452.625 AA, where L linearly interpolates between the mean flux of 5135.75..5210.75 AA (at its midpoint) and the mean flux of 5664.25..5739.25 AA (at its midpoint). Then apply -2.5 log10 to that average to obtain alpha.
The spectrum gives 0.19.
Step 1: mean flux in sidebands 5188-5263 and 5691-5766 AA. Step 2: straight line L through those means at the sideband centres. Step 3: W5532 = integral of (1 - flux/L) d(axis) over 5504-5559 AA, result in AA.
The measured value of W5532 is 9.7 AA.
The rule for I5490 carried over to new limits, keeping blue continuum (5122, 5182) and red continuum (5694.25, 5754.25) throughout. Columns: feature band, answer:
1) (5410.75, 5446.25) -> 0.17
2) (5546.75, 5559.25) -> 0.14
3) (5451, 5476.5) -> 0.23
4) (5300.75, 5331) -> 0.08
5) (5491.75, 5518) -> 0.16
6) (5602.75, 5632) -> 0.11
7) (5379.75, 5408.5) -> 0.20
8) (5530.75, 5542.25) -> 0.09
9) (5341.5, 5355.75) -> 0.15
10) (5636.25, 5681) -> 0.07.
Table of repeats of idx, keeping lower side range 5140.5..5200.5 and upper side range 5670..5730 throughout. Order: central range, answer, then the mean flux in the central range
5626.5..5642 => 0.54 AA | 1.3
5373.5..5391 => 4.30 AA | 1.27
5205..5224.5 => -4.15 AA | 2.32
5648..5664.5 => 1.78 AA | 1.18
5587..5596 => 1.58 AA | 1.16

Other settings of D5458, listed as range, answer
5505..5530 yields 1.33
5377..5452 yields 1.33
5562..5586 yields 1.24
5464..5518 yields 1.29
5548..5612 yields 1.22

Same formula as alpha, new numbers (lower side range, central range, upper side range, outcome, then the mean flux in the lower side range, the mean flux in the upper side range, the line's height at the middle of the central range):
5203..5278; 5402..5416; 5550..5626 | 0.22 mag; 2.08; 1.21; 1.66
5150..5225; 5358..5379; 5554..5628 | 0.22 mag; 2.1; 1.21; 1.7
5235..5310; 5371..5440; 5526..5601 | 0.16 mag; 1.79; 1.25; 1.55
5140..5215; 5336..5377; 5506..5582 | 0.18 mag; 2.02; 1.29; 1.66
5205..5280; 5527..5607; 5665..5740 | 0.19 mag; 2.07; 1.25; 1.49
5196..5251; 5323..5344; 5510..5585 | 0.27 mag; 2.2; 1.28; 1.89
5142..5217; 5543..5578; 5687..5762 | 0.18 mag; 2.03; 1.23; 1.47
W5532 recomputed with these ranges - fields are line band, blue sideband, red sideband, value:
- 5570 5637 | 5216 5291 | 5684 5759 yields 9.35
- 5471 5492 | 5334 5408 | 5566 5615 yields -0.55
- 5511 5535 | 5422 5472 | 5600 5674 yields -1.30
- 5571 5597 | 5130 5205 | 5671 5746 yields 3.76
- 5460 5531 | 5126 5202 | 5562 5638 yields 5.16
